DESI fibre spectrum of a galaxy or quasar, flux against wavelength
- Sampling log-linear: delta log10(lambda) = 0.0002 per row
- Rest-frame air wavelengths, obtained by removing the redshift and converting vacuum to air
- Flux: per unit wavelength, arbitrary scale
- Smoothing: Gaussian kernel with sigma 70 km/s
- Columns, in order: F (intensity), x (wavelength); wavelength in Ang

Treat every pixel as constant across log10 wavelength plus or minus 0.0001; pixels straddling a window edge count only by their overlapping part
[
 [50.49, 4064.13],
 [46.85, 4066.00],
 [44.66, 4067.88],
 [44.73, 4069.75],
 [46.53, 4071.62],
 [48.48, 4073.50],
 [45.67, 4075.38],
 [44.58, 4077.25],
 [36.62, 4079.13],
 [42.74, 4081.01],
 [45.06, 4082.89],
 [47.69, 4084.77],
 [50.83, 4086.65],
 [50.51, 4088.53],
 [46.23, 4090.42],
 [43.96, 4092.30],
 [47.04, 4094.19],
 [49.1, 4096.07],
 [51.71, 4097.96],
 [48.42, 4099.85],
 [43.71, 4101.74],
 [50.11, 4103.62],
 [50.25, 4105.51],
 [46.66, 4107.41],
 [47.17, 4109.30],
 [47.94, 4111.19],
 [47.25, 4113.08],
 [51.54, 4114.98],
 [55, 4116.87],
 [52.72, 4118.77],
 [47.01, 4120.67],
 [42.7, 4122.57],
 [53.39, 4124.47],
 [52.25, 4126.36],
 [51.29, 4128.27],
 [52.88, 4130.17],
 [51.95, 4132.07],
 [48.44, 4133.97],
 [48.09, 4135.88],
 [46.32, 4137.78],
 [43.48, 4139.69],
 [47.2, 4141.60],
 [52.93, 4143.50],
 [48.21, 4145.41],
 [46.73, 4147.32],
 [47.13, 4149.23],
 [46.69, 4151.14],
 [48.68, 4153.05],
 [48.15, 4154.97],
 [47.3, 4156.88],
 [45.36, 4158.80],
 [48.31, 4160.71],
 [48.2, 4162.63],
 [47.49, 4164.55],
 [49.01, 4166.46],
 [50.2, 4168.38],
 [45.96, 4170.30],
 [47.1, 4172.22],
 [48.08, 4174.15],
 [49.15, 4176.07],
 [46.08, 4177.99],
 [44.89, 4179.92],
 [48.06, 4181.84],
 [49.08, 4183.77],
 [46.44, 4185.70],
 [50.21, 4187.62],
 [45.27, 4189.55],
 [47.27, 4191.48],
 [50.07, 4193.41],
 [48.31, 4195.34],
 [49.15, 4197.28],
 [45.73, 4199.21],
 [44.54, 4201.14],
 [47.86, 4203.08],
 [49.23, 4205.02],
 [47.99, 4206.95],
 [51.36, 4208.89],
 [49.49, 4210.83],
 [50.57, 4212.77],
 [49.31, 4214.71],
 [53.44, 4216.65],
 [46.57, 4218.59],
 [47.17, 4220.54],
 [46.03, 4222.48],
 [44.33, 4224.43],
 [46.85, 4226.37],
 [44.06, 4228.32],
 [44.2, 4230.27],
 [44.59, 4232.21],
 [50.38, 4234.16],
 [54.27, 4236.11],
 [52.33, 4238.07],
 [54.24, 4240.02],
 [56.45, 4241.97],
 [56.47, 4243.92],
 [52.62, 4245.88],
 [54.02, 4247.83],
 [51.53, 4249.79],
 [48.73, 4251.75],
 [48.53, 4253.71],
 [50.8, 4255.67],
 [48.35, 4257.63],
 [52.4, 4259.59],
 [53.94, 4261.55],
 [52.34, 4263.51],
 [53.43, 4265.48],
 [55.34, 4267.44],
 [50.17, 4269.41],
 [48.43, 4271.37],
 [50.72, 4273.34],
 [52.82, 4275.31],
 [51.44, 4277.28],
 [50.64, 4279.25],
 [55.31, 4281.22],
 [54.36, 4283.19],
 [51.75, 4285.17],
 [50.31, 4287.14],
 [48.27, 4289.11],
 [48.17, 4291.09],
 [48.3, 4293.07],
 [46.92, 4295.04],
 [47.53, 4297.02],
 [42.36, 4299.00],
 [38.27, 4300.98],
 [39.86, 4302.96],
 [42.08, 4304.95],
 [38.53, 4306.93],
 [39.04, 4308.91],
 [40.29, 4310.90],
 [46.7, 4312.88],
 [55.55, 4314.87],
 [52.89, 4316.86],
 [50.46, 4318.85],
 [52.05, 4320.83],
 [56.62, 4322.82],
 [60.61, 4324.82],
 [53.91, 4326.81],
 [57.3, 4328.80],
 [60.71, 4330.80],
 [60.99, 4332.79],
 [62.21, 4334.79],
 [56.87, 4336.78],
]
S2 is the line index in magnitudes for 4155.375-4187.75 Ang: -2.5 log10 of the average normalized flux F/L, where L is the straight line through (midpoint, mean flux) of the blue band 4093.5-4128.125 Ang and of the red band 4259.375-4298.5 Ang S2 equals 0.05 mag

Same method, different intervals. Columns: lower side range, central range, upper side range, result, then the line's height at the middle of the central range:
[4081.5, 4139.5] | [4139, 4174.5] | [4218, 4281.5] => 0.04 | 49.4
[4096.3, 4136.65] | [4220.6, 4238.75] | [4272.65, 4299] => 0.06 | 50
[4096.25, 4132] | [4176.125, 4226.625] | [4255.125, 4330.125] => 0.04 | 49.7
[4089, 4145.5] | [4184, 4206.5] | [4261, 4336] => 0.04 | 49.6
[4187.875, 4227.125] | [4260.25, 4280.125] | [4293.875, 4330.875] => -0.08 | 48.2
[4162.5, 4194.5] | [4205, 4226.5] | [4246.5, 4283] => 0.02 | 49.5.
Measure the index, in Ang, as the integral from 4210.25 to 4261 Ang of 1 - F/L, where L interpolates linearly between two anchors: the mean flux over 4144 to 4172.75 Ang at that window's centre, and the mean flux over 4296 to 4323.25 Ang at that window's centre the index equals -3.6 Ang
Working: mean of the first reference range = 47.7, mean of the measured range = 50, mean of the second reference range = 45.7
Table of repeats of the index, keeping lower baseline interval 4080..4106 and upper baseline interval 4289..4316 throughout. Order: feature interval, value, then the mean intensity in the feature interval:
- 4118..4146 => -1.3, 49.2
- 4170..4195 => -0.7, 47.6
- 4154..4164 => -0.2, 47.4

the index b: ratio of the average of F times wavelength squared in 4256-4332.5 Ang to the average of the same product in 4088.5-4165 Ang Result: 1.12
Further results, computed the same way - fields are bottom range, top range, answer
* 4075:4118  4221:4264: 1.14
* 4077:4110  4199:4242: 1.10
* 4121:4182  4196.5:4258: 1.06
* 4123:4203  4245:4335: 1.11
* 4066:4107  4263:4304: 1.16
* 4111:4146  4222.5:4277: 1.09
